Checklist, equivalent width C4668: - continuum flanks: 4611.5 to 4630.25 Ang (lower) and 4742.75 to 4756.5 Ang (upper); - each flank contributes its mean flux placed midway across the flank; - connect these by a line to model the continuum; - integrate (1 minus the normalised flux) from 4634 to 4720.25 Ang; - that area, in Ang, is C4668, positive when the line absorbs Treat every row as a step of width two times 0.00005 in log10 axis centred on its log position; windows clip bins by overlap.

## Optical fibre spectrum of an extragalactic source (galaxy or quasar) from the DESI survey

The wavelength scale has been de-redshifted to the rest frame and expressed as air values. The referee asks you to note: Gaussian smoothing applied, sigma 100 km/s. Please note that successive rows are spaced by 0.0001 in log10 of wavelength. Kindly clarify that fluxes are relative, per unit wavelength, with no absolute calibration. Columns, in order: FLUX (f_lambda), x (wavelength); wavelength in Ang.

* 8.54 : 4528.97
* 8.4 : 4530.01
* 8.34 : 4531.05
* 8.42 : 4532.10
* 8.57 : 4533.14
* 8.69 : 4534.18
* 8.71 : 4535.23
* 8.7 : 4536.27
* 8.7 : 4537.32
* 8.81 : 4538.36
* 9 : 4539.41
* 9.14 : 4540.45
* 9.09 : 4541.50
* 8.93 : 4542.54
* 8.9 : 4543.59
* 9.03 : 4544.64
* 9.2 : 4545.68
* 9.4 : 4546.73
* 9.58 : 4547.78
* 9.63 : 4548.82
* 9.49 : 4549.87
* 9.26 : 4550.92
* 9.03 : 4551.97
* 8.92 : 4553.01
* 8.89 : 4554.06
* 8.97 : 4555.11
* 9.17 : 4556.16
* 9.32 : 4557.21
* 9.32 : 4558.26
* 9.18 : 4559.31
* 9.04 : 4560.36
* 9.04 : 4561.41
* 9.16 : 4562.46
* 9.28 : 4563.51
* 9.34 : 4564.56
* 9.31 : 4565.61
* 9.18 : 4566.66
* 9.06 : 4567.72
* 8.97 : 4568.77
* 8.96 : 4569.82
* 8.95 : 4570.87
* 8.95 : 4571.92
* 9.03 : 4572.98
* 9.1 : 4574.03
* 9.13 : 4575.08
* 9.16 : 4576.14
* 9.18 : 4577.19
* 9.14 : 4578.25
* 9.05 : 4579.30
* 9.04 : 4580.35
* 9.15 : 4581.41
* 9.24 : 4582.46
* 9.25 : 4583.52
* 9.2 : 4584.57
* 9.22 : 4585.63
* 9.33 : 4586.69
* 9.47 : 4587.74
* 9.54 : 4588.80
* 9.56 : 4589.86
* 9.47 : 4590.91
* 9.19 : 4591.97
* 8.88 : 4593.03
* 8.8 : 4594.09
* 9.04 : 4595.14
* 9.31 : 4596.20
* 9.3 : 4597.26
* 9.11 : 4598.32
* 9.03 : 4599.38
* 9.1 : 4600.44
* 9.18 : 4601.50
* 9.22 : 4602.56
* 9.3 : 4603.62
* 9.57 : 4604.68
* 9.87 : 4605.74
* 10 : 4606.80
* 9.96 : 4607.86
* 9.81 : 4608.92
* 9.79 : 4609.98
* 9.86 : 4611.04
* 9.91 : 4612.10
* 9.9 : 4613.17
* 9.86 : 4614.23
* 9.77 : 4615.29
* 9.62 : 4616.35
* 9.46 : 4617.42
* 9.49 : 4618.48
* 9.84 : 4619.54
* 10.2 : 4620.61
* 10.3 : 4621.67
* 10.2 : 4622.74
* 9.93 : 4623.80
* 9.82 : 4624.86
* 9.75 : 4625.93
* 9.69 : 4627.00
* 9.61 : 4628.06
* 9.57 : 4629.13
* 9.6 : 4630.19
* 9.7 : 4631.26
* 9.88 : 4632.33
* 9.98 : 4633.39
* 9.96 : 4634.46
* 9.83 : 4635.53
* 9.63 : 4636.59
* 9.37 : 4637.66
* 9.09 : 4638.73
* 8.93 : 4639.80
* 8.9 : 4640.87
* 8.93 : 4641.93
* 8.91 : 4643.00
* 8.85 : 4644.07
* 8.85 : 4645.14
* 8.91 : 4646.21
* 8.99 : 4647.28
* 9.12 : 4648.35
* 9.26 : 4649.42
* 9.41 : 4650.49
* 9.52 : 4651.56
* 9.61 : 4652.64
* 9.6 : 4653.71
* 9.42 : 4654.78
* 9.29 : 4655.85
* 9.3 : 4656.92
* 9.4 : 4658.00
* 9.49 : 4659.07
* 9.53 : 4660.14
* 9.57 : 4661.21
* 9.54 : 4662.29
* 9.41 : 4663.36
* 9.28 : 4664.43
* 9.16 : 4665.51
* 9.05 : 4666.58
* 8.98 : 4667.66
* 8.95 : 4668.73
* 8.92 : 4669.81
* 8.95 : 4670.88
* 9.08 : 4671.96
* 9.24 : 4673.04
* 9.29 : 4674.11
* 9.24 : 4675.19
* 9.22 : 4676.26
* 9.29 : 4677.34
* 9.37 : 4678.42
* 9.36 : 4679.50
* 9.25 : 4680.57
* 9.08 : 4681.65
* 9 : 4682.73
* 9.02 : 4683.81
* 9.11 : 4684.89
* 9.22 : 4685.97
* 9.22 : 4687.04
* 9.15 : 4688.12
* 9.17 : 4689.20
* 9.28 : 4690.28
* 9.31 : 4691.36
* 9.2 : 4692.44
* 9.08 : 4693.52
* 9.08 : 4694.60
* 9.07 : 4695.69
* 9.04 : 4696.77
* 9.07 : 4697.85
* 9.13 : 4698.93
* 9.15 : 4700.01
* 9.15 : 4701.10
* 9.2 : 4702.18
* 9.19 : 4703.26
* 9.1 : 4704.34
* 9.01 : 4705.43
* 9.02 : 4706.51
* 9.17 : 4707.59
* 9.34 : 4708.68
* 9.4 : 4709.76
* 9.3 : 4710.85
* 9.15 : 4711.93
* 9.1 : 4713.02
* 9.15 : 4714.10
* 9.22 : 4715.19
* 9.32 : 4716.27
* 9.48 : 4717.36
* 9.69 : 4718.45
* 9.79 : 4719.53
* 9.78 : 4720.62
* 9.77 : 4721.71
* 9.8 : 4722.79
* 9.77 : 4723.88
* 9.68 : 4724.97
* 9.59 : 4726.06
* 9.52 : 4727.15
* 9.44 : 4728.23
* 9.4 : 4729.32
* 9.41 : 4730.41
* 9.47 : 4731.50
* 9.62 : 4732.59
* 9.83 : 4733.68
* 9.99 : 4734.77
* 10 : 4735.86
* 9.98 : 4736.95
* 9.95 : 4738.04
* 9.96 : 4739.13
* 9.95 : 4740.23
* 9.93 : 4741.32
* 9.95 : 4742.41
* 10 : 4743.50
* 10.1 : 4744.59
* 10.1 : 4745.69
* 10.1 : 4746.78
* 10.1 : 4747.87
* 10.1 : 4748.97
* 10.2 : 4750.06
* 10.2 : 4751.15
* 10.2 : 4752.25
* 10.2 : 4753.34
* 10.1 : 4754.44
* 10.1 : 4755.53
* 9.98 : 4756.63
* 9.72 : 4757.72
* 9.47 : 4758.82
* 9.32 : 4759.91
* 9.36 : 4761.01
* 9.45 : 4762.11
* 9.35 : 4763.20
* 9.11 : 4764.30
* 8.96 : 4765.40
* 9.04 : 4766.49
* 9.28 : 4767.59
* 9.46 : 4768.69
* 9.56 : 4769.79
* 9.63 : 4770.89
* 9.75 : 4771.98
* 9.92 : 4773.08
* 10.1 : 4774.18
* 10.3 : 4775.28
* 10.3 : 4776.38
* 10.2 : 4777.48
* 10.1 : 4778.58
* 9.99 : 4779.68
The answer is 6.2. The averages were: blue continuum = 9.81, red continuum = 10.1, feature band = 9.23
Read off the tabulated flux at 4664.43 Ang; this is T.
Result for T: 9.28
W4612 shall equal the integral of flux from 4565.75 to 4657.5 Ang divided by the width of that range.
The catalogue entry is 9.4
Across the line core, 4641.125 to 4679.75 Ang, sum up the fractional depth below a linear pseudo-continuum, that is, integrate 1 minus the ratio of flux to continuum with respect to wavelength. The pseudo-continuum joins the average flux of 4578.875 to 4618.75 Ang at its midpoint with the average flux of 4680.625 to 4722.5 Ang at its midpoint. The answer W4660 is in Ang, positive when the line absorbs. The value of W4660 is 0.3 Ang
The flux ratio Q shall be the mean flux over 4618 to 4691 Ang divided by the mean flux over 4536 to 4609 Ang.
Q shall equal 1.02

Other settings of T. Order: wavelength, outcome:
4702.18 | 9.2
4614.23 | 9.86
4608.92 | 9.81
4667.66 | 8.98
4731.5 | 9.47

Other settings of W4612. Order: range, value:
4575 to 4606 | 9.23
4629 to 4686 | 9.28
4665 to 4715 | 9.15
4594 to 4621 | 9.56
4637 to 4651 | 9.04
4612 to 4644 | 9.64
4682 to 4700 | 9.14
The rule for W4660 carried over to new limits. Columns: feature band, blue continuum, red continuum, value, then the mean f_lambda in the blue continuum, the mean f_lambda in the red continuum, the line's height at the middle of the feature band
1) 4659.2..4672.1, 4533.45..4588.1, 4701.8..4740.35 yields 0.2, 9.11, 9.51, 9.37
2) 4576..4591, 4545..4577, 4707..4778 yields 0.0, 9.17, 9.7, 9.23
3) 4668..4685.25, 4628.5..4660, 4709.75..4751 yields 0.6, 9.36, 9.72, 9.49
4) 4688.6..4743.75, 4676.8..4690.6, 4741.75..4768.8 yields 0.0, 9.19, 9.76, 9.45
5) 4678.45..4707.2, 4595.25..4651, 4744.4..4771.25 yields 1.4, 9.52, 9.72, 9.63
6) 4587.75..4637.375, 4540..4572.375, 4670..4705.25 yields -2.5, 9.15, 9.16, 9.16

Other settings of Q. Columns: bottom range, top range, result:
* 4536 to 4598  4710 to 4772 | 1.06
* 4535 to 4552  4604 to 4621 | 1.08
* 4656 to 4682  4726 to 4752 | 1.07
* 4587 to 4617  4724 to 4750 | 1.04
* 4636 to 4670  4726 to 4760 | 1.07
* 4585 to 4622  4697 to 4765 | 1.01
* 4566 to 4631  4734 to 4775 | 1.04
